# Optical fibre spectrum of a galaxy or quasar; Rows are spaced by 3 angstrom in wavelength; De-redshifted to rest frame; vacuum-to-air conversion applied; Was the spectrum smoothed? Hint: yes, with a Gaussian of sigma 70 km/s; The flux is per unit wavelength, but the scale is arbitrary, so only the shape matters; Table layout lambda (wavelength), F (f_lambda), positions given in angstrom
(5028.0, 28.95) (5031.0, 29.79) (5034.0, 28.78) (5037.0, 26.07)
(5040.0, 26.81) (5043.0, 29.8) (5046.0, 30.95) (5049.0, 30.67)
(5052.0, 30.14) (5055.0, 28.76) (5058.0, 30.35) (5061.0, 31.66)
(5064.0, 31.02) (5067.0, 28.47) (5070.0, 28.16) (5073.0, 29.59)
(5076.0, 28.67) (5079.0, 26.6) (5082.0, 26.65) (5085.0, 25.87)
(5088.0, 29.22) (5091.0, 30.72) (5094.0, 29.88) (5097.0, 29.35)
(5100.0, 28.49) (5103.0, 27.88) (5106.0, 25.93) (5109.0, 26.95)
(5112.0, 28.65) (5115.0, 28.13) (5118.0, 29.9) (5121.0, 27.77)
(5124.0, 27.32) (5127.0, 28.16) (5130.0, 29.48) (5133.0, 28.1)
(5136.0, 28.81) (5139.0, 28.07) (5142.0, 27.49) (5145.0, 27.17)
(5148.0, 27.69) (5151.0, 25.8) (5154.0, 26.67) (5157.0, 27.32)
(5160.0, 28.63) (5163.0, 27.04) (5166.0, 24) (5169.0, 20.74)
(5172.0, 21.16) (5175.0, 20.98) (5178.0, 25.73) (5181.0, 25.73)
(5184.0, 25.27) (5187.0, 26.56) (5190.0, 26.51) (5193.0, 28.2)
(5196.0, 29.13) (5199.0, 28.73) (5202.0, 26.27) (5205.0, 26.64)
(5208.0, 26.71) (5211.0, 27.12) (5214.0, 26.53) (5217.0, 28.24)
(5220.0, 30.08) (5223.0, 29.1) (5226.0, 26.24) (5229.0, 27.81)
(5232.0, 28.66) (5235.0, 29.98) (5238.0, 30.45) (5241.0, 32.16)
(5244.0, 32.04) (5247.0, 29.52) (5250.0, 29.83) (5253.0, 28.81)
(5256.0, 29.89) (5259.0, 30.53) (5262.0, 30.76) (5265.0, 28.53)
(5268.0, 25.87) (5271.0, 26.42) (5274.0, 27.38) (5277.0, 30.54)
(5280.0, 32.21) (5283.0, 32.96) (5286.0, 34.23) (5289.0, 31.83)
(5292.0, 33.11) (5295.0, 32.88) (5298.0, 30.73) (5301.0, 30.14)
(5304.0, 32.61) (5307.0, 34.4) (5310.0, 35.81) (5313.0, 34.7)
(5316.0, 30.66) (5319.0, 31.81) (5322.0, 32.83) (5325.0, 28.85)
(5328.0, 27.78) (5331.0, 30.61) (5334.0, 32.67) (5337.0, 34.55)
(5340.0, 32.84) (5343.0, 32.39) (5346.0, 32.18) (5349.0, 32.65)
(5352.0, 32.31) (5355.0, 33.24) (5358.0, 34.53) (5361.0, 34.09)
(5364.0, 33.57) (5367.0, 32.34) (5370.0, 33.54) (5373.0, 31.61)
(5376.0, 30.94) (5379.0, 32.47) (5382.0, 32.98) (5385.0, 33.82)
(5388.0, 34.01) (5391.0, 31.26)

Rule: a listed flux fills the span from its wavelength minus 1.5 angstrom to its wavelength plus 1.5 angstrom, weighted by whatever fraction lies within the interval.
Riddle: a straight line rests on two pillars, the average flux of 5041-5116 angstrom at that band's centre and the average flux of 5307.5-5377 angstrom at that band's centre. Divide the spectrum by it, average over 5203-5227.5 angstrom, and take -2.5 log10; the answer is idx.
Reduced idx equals 0.120 mag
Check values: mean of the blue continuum 28.9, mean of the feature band 27.6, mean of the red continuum 32.5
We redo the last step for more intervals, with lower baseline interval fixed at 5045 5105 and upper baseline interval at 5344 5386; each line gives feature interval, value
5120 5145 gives 0.07 mag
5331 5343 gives -0.01 mag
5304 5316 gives -0.07 mag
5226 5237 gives 0.09 mag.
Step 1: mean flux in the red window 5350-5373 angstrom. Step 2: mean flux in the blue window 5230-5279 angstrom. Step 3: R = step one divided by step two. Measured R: 1.13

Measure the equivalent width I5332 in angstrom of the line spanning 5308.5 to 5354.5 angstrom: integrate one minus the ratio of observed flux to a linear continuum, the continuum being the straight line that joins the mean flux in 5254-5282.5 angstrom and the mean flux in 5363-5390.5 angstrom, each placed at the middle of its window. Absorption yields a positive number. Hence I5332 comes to -1.35 angstrom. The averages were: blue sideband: 29.3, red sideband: 32.7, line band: 32.2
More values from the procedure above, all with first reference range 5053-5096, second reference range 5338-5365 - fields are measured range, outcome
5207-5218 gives 1.4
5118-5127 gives 0.5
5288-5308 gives 0.1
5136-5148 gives 0.9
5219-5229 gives 0.9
